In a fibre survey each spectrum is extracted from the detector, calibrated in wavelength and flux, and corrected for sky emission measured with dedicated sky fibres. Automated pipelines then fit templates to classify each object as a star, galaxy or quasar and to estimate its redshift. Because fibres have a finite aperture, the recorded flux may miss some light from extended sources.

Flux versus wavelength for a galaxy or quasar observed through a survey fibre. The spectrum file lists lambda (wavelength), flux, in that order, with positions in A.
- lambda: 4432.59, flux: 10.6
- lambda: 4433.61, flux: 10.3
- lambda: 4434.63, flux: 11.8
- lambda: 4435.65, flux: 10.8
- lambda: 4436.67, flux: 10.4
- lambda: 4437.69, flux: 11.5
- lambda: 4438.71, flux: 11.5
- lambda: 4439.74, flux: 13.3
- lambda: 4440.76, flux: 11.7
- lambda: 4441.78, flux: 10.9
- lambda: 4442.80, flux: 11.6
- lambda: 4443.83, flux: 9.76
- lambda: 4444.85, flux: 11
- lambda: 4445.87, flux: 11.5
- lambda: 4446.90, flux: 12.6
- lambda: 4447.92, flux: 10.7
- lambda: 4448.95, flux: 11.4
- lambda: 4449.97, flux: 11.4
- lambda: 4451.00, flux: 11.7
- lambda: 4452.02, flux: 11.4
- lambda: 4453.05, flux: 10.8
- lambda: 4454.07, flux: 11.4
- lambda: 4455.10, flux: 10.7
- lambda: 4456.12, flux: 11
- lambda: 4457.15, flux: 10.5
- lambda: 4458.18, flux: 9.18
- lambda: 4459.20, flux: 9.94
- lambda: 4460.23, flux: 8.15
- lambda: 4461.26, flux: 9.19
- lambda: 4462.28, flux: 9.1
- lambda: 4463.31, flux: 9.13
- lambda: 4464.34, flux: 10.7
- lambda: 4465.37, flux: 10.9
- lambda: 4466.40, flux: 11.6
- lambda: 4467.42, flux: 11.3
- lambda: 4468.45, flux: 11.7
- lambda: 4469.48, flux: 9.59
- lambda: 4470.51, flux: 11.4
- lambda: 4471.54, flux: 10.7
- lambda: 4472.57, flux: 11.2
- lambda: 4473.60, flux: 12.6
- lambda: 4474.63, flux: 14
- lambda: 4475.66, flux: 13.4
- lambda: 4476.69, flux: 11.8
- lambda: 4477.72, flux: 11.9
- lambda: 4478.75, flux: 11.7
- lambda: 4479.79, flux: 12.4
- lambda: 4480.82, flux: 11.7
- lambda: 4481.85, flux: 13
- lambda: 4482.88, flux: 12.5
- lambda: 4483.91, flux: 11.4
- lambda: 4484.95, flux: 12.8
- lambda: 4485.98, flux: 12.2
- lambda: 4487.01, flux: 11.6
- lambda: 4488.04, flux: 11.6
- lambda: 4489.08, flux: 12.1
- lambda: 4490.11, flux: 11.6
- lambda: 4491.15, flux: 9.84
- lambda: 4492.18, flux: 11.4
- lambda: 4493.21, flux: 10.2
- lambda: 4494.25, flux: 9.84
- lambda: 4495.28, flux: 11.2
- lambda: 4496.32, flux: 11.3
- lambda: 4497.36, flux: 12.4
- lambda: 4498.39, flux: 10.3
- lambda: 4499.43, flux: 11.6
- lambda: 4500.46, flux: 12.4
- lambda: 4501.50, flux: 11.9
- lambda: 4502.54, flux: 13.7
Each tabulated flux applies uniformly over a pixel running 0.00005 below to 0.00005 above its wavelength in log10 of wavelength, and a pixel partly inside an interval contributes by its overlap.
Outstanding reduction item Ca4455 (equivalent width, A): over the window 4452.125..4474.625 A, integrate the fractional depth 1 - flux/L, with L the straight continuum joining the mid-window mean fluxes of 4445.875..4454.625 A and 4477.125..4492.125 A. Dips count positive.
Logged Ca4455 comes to 1.9 A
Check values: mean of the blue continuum 11.4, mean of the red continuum 11.9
